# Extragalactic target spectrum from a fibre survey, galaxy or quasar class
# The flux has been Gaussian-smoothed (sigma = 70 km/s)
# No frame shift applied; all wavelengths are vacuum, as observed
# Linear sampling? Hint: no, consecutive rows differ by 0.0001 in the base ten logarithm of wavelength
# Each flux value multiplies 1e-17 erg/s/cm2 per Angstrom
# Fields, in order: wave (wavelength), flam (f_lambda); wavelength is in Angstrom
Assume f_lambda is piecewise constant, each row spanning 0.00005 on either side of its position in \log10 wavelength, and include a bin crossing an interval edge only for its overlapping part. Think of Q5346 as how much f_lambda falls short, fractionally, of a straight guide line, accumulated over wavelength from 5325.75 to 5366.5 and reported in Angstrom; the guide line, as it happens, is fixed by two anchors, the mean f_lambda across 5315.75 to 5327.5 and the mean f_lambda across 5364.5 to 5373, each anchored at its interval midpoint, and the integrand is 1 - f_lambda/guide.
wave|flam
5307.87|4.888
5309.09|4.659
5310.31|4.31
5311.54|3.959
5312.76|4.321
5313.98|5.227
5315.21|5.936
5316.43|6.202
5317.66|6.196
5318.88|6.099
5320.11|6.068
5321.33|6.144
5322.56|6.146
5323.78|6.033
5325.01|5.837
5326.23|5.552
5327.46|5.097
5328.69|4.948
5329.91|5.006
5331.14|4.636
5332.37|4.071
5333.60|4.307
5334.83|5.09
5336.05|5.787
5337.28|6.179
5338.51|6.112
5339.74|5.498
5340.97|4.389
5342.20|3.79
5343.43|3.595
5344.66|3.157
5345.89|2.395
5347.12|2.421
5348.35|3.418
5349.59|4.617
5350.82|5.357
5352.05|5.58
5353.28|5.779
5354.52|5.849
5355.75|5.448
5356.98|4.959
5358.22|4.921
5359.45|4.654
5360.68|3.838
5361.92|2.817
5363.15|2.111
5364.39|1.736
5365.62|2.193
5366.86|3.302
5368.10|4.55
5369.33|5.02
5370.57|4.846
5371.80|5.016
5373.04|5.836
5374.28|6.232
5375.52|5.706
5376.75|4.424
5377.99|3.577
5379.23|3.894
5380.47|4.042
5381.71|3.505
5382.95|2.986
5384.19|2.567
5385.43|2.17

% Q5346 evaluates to 5.2 Angstrom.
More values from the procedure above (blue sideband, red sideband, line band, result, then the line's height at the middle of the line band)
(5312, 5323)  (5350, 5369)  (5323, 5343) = 0.27 Angstrom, 5.21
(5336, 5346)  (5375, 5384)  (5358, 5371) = 1.87 Angstrom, 4.18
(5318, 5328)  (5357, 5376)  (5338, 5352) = 2.57 Angstrom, 5.03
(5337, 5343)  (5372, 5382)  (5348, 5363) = 0.67 Angstrom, 4.93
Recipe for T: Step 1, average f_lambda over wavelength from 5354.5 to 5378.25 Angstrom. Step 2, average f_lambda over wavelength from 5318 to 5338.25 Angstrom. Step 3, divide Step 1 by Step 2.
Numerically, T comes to 0.79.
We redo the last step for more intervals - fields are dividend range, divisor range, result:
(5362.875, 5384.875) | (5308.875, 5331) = 0.74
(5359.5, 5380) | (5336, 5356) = 0.88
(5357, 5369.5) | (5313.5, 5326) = 0.59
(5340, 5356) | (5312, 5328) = 0.75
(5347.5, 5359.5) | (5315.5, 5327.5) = 0.84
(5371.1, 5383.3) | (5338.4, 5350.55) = 1.17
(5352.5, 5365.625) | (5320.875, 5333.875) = 0.79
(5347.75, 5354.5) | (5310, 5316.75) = 1.01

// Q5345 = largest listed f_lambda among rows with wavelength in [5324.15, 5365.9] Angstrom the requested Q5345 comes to 6.179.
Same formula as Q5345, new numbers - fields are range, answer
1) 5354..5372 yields 5.849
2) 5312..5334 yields 6.202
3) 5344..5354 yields 5.779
